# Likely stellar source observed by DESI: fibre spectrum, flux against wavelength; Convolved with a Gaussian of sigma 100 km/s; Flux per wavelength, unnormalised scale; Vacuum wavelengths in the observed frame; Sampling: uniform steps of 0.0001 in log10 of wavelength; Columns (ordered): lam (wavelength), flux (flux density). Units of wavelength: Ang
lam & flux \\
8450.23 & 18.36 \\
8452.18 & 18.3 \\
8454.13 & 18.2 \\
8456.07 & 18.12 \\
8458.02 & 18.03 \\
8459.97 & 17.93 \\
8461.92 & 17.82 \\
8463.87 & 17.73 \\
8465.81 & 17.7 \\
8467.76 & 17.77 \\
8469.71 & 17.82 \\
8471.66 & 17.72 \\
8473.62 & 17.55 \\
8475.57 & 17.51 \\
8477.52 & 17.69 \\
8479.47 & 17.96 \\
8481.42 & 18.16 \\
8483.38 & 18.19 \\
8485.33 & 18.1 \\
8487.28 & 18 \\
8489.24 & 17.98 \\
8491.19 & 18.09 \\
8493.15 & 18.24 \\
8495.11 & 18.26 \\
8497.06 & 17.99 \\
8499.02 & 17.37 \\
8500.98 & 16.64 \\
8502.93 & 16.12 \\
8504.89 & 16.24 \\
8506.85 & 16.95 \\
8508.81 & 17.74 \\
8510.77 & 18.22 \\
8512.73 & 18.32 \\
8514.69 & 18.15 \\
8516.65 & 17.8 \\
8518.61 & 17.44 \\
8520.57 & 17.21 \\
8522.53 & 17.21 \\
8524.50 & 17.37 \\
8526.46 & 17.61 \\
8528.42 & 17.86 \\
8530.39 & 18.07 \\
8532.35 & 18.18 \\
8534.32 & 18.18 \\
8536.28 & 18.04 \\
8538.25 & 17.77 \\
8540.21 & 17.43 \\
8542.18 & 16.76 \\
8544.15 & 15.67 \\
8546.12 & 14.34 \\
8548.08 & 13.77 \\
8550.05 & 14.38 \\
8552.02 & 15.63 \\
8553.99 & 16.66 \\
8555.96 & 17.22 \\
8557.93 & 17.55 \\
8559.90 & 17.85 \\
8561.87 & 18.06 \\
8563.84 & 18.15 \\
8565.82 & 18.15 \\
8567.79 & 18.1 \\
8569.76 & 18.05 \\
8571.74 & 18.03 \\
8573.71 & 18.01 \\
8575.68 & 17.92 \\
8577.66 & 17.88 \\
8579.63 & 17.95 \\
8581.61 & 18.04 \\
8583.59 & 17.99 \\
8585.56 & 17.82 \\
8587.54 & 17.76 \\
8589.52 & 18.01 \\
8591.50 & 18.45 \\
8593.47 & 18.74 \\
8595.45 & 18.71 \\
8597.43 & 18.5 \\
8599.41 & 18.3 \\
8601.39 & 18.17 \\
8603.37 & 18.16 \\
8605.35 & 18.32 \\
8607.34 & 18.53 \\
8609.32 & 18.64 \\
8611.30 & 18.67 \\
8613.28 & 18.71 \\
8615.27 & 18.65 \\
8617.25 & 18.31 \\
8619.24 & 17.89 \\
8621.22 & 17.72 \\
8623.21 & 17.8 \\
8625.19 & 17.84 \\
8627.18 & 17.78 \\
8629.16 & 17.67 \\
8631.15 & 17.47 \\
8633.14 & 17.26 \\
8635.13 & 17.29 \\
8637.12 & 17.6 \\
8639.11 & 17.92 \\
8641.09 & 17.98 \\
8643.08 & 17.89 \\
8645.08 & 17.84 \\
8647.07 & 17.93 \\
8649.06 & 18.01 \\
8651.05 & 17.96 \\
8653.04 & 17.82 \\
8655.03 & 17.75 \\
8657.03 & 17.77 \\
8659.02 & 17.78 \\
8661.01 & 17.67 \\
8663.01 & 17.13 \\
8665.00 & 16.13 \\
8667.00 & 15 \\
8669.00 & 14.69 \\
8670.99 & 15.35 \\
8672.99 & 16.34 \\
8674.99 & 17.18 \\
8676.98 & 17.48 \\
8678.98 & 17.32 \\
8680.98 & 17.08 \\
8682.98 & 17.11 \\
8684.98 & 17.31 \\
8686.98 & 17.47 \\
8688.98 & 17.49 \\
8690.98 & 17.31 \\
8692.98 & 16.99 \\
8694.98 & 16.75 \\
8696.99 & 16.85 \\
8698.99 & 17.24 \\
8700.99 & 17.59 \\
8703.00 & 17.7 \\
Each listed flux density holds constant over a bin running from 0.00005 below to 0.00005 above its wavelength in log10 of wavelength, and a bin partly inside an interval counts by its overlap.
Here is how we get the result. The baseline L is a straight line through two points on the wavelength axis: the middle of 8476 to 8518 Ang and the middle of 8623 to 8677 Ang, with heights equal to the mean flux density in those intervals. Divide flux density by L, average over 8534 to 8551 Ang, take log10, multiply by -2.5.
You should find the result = 0.09 mag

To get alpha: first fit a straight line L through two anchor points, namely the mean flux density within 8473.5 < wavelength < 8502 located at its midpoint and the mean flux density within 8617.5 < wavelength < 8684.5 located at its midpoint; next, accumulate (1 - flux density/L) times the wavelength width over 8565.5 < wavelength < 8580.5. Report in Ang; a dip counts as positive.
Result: -0.4 Ang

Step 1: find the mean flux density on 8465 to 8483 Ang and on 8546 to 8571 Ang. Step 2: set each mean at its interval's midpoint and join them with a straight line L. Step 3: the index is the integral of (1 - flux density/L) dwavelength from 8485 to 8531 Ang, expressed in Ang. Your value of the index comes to -0.6 Ang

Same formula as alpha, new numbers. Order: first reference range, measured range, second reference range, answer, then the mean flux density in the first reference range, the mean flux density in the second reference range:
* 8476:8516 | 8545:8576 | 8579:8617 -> 1.95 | 17.7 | 18.3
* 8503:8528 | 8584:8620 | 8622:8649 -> -1.42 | 17.5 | 17.7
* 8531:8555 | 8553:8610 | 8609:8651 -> -3.20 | 16.4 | 17.9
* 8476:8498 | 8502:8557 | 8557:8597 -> 3.19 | 18.1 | 18.1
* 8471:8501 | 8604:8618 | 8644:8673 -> -1.04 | 17.9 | 17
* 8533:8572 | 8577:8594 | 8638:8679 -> -1.01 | 17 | 17.2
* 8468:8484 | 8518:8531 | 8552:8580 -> 0.18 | 17.8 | 17.7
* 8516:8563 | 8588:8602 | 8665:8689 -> -1.29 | 17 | 16.6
